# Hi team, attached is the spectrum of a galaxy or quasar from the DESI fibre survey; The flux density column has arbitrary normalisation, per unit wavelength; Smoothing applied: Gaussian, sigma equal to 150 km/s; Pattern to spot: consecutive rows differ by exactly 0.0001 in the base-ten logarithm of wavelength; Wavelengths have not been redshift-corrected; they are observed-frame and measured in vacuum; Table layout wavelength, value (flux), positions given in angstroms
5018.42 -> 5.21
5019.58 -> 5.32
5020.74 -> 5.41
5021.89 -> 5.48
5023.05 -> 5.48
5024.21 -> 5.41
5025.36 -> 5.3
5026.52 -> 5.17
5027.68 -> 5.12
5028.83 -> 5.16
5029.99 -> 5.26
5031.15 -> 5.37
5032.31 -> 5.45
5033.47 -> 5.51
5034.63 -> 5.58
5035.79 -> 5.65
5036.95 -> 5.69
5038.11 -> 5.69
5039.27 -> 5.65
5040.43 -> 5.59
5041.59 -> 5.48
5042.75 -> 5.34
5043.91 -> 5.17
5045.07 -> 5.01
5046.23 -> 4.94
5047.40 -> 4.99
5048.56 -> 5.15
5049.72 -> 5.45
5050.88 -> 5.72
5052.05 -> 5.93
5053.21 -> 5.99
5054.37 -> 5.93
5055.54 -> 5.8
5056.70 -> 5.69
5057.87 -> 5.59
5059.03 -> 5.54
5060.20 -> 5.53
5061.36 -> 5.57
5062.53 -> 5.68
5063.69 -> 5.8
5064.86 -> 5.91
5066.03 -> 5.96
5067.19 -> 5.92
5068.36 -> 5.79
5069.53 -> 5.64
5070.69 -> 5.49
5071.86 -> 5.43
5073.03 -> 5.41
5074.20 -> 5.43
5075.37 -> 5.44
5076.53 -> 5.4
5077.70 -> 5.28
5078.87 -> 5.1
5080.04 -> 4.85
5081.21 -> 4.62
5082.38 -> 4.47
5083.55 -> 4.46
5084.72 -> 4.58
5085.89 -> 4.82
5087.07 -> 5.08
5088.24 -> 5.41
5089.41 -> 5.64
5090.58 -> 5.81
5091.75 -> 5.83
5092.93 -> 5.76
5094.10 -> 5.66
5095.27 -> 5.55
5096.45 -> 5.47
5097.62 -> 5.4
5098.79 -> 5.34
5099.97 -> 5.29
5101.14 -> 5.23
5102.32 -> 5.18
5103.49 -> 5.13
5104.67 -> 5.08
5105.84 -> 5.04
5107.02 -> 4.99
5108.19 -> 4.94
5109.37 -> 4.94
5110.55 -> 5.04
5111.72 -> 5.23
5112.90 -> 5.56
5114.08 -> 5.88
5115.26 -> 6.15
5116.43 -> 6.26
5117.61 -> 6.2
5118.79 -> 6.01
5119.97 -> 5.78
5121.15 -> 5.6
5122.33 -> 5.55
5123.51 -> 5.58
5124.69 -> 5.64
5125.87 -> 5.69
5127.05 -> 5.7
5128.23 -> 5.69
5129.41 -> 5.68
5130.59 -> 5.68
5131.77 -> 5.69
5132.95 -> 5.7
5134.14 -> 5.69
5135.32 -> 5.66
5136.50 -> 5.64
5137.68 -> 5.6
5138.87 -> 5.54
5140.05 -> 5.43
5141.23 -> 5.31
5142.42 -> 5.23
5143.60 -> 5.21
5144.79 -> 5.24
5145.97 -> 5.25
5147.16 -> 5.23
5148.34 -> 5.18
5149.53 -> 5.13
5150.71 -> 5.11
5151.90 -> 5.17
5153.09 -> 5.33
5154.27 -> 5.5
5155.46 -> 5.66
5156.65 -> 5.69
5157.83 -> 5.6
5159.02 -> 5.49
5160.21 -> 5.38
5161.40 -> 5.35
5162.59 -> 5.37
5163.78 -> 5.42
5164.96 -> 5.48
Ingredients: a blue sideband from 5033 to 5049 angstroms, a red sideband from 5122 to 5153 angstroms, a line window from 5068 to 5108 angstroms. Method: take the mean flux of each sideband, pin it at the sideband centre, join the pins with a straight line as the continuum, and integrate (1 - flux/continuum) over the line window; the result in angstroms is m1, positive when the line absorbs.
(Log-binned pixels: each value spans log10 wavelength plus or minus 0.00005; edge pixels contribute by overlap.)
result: 1.22 angstroms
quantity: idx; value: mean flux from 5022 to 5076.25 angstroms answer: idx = 5.52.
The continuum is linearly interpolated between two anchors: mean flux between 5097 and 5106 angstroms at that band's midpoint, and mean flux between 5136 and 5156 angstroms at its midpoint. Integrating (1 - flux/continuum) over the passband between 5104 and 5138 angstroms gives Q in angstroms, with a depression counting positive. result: -2.0 angstroms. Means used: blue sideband 5.22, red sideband 5.34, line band 5.58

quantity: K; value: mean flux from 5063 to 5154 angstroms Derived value 5.43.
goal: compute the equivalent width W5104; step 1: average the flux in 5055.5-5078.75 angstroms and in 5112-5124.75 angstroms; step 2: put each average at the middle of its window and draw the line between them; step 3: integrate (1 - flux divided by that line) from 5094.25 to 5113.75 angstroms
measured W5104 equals 1.8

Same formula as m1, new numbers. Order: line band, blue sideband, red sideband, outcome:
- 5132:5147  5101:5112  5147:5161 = -0.5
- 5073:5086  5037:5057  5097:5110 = 0.8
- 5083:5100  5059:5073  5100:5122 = 0.6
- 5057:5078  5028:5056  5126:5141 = -0.3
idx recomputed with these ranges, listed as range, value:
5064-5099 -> 5.37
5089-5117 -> 5.43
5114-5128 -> 5.83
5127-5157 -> 5.45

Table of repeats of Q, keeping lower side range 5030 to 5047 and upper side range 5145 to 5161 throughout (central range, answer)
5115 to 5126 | -1.0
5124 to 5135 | -0.6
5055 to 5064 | -0.4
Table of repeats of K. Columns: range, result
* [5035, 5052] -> 5.41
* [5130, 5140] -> 5.64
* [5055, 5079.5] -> 5.59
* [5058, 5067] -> 5.72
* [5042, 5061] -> 5.49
